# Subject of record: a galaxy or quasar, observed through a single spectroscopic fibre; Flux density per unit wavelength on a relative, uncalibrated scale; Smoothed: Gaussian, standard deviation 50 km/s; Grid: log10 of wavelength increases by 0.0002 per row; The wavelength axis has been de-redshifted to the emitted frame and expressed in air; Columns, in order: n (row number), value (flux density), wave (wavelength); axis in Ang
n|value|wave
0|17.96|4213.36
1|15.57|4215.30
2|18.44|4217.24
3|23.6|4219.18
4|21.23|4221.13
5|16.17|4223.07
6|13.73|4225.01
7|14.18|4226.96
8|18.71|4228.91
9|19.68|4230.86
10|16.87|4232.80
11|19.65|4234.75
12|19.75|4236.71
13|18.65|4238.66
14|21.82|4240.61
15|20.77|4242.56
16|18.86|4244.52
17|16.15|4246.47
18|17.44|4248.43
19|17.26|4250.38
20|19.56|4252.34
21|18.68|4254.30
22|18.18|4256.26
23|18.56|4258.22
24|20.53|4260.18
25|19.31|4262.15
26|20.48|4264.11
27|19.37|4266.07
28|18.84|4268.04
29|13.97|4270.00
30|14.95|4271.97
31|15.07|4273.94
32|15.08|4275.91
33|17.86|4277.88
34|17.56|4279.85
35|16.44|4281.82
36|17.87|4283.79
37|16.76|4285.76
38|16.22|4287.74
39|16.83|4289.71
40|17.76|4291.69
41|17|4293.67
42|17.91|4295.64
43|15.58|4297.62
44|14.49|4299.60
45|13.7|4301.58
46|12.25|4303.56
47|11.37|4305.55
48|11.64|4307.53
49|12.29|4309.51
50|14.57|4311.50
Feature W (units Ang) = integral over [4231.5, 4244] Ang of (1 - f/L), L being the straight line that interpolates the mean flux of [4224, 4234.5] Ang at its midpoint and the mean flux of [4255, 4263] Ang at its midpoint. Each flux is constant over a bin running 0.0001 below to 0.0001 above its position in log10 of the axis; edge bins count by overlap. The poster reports -1.5 Ang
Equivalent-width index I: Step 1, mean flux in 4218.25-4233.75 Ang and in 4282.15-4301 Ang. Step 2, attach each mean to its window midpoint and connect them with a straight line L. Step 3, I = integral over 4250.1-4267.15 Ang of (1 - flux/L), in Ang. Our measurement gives -1.8 Ang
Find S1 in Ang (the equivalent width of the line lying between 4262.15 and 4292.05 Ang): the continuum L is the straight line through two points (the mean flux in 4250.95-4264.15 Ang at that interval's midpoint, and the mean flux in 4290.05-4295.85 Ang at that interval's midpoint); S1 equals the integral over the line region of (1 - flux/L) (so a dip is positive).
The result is 1.9 Ang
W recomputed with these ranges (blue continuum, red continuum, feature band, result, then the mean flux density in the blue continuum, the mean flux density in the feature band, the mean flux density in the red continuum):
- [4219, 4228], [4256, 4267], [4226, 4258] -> -0.3 Ang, 17.3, 18.5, 19.5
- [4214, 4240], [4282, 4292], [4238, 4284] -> -1.3 Ang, 18.2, 18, 17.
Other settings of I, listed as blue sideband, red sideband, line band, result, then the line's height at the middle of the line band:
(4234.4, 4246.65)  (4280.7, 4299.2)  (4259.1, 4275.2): 0.3 Ang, 18.1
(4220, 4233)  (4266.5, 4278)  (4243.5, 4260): -1.6 Ang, 16.6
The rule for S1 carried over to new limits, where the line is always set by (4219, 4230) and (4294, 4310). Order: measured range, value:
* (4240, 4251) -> -1.4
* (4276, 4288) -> -1.8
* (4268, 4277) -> 0.0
